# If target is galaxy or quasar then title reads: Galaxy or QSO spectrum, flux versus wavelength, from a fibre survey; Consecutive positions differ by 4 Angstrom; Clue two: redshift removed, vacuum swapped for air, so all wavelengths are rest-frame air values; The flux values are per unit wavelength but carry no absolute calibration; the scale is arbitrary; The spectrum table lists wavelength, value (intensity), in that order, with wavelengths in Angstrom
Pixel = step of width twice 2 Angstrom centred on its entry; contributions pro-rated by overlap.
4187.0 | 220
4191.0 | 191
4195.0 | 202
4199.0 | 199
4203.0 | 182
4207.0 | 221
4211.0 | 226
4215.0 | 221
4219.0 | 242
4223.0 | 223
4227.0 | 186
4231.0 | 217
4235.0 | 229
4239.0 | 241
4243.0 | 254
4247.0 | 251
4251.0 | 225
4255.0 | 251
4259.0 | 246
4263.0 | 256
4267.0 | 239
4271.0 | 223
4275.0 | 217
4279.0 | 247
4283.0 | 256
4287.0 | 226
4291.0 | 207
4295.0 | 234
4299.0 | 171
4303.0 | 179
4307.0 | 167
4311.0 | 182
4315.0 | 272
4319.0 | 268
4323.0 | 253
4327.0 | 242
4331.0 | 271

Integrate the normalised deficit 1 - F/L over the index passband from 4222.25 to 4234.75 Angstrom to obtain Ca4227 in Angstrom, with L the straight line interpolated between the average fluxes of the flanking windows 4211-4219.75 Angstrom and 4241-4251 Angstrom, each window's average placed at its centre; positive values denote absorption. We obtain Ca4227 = 1.4 Angstrom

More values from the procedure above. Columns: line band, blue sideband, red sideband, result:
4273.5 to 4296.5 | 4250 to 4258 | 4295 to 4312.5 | -3.2 Angstrom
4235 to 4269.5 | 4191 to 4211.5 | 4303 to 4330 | -4.8 Angstrom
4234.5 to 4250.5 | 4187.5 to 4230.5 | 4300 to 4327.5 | -2.3 Angstrom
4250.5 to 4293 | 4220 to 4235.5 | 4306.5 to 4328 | -2.3 Angstrom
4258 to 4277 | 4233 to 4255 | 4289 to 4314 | -1.2 Angstrom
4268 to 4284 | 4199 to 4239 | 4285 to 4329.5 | -1.2 Angstrom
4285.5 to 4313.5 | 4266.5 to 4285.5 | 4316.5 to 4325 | 5.9 Angstrom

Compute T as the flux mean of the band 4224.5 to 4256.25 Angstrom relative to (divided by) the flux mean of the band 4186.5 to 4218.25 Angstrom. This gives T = 1.11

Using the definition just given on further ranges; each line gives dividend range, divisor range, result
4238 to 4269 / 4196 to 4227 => 1.15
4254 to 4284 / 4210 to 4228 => 1.09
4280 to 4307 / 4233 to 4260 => 0.87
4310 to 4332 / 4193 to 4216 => 1.20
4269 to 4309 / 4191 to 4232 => 1.01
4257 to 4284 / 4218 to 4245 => 1.06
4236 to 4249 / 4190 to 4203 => 1.26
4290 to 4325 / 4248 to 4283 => 0.90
